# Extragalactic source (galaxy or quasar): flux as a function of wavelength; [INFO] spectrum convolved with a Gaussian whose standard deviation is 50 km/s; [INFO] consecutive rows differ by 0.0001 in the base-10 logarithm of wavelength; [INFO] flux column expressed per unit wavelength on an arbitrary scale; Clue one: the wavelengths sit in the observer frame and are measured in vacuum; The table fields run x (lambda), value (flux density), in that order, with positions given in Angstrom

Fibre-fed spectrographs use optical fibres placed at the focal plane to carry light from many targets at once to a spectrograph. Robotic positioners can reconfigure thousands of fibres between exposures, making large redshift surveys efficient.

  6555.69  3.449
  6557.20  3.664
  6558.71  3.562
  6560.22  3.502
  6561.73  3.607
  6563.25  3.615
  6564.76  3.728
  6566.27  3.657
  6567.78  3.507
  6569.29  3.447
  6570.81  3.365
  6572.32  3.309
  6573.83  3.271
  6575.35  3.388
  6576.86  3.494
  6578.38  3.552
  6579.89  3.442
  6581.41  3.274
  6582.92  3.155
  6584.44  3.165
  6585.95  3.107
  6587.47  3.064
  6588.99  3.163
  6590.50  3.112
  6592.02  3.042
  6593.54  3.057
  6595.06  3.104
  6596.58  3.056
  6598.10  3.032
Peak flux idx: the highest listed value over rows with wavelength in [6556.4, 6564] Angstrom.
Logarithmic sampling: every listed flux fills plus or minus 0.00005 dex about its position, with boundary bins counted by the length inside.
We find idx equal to 3.664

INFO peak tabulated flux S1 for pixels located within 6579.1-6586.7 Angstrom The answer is 3.442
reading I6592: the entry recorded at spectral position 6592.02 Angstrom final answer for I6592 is 3.042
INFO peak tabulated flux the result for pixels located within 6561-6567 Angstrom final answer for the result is 3.728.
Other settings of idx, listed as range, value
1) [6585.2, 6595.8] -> 3.163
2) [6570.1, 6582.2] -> 3.552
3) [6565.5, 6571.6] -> 3.657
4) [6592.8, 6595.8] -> 3.104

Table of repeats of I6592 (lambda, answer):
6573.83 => 3.271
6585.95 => 3.107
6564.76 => 3.728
